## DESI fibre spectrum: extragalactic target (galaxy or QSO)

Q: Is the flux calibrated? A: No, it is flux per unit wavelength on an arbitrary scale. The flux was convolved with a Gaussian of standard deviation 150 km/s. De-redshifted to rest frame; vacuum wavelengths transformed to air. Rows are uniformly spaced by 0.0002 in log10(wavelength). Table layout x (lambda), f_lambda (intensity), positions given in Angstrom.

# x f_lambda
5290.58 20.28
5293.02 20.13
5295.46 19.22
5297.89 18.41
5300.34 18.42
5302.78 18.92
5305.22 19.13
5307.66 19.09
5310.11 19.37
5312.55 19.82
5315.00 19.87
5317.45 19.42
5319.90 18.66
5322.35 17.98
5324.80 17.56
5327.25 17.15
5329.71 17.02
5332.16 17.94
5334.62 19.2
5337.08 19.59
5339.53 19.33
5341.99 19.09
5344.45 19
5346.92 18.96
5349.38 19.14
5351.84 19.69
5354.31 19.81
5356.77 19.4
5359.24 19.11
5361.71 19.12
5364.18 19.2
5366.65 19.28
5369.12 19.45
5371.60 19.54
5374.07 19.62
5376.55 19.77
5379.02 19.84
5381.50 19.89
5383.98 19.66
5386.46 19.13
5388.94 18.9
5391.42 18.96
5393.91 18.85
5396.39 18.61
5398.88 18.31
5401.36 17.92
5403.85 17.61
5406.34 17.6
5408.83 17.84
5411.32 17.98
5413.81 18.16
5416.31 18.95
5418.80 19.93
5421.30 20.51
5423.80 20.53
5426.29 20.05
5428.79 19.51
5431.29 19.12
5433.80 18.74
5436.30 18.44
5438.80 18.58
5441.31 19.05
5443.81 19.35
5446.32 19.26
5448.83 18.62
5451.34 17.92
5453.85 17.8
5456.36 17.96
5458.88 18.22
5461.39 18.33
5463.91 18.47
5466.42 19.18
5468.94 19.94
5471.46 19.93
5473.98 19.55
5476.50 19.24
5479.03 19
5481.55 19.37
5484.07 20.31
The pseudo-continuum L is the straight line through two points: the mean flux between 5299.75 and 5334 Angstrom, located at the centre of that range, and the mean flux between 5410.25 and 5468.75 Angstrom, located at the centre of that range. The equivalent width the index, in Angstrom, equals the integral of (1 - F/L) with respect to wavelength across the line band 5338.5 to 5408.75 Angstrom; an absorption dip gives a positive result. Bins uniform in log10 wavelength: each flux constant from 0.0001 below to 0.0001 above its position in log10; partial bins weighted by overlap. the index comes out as -1.2 Angstrom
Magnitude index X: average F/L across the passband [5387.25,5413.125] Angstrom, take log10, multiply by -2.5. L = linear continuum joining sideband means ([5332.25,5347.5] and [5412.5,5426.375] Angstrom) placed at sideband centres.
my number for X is 0.07 mag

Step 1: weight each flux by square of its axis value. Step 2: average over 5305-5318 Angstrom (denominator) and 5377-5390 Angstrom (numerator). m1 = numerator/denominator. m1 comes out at 1.03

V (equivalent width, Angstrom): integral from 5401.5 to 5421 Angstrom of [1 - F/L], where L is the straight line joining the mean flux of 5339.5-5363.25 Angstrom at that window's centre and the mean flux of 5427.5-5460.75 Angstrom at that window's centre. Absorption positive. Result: 0.5 Angstrom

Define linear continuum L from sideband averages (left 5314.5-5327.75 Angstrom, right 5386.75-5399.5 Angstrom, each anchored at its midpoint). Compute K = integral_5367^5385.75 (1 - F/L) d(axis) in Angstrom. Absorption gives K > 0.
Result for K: -1.0 Angstrom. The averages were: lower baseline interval 18.4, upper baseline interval 18.8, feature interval 19.6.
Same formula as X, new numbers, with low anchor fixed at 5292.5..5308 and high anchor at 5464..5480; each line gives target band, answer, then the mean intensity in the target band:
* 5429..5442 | 0.028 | 18.8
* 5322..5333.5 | 0.092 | 17.5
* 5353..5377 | -0.015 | 19.4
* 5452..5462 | 0.076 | 18.1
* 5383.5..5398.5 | 0.016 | 18.9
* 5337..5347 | -0.004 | 19.2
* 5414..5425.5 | -0.030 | 19.8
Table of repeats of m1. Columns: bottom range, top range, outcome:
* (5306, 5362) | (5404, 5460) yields 1.03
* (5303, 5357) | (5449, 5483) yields 1.05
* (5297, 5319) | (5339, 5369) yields 1.02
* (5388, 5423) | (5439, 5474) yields 1.03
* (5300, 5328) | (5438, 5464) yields 1.03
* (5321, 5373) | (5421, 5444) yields 1.06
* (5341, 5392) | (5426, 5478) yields 1.01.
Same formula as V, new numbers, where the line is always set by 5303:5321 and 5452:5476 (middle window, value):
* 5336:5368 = -0.16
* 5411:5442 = -0.49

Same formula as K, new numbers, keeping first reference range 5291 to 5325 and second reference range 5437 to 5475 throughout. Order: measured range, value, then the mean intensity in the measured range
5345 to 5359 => -0.3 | 19.4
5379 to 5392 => -0.3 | 19.4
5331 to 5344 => 0.0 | 19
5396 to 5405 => 0.4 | 18.1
